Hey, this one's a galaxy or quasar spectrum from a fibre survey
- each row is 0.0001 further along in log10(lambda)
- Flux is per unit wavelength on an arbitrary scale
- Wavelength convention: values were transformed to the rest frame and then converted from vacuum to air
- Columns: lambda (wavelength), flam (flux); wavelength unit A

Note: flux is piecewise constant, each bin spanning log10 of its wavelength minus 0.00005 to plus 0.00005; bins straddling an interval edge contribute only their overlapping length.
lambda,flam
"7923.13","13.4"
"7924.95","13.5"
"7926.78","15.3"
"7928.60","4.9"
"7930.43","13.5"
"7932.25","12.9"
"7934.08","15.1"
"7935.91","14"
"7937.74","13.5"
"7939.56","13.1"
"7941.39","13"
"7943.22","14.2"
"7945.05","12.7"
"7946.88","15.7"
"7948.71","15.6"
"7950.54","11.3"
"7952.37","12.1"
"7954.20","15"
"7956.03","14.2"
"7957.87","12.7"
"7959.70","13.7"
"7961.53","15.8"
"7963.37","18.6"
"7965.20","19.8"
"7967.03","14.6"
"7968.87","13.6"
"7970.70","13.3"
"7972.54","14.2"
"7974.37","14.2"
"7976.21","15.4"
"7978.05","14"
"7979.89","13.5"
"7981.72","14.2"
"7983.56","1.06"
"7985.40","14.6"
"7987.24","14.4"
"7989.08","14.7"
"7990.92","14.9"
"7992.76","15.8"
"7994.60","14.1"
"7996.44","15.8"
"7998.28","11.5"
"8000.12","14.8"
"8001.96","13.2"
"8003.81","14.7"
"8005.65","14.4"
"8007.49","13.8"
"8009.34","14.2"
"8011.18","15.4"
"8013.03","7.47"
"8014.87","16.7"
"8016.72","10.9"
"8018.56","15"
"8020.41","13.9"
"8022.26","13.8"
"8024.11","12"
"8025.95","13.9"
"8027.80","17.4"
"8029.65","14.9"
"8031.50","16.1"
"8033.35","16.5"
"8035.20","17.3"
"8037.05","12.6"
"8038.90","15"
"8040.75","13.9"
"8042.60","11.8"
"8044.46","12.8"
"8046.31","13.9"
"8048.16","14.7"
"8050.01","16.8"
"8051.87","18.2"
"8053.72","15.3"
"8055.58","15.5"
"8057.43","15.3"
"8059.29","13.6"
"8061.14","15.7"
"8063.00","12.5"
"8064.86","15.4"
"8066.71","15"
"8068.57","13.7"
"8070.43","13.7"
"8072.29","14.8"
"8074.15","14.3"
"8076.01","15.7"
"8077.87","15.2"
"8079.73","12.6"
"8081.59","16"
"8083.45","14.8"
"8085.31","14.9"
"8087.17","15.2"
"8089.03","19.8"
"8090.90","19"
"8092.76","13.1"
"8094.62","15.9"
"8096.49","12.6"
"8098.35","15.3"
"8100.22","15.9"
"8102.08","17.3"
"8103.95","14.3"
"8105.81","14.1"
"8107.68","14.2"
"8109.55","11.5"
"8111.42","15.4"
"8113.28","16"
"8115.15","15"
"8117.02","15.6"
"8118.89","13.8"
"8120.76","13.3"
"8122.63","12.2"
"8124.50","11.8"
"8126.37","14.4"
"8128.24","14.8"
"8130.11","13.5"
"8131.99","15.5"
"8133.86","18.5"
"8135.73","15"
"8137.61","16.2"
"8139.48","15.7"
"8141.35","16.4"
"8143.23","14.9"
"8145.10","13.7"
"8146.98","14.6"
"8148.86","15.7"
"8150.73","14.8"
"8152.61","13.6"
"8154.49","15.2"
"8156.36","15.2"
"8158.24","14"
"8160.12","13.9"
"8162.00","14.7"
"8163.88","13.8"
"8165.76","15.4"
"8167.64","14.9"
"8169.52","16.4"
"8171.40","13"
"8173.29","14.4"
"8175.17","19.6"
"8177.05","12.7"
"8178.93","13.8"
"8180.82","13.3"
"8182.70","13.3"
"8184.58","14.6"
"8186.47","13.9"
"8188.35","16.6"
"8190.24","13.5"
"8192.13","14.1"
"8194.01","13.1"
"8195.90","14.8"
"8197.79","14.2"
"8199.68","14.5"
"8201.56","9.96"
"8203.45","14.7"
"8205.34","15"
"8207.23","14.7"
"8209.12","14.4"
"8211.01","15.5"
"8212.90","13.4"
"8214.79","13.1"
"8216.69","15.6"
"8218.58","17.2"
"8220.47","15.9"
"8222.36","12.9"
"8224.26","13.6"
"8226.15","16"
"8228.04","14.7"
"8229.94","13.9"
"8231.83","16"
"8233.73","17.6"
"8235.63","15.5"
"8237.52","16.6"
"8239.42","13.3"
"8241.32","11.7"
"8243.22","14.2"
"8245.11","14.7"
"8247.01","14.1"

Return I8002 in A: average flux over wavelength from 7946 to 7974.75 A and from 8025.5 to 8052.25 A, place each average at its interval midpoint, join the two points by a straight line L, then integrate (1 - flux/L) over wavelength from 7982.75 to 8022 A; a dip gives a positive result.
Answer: 3.7 A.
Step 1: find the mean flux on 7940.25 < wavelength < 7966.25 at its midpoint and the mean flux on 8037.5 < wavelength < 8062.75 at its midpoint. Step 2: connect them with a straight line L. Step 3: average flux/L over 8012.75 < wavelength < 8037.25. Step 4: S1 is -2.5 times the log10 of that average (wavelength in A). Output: 0.02 mag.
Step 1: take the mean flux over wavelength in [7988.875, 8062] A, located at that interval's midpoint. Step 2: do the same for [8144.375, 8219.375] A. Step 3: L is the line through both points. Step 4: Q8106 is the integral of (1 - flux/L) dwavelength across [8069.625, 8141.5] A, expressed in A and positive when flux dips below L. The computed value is -2.4 A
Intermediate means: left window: 14.5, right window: 14.5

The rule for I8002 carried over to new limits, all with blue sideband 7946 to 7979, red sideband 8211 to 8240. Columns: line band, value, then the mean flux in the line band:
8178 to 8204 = 2.0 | 13.9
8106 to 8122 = 0.6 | 14.3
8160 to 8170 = 0.1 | 14.9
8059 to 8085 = 0.5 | 14.5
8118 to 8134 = 1.0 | 14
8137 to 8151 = -0.3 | 15.3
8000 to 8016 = 1.0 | 13.8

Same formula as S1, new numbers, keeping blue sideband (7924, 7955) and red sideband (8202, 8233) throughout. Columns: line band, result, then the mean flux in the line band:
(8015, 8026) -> 0.019 mag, 13.4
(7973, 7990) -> 0.045 mag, 12.9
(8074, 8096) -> -0.110 mag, 15.5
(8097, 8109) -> -0.064 mag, 15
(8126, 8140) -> -0.088 mag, 15.5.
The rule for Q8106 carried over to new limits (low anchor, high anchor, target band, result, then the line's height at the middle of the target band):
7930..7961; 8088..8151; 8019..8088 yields -1.05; 14.5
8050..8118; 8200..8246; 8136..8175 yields -0.23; 14.8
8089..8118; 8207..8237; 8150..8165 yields 0.69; 15.1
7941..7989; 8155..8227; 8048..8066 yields -1.50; 14.1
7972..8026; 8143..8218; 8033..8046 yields -0.40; 13.7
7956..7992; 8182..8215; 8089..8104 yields -1.79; 14.1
